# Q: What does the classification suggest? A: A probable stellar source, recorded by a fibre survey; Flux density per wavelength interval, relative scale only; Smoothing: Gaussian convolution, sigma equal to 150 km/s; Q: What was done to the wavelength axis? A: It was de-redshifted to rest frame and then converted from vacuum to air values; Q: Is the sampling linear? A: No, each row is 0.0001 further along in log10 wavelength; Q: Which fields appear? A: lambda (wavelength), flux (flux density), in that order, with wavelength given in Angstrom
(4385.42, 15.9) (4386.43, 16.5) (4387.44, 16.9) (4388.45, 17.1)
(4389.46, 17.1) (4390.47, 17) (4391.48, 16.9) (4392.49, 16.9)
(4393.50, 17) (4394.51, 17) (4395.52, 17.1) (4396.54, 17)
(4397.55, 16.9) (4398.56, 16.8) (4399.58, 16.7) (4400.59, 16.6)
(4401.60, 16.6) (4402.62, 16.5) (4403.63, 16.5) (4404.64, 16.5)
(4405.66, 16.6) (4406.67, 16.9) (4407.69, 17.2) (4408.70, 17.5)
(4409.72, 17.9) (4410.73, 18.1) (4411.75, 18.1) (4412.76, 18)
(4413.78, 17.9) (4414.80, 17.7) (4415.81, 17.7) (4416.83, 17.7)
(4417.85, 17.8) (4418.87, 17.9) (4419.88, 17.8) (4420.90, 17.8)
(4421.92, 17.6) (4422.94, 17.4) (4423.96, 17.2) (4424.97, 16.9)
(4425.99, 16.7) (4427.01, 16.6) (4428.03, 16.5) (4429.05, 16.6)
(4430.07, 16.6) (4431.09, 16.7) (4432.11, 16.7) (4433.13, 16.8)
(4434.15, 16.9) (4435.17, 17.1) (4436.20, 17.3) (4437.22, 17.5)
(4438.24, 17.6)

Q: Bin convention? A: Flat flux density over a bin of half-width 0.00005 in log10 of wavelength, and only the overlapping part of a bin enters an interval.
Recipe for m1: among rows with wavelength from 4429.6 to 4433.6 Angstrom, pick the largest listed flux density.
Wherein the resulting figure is 16.8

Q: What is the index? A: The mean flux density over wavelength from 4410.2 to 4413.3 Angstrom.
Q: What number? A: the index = 18.1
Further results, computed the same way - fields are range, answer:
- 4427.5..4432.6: 16.6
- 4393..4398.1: 17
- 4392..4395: 17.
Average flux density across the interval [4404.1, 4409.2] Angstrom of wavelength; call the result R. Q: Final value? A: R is 16.9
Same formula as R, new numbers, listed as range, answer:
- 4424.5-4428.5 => 16.7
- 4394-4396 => 17.1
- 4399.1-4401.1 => 16.7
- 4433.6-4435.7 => 16.9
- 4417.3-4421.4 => 17.8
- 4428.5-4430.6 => 16.6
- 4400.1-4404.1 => 16.6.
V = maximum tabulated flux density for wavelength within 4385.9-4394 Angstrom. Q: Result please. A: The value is 17.1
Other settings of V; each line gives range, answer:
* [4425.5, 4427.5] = 16.7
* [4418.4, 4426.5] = 17.9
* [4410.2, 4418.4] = 18.1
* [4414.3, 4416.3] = 17.7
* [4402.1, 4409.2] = 17.5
